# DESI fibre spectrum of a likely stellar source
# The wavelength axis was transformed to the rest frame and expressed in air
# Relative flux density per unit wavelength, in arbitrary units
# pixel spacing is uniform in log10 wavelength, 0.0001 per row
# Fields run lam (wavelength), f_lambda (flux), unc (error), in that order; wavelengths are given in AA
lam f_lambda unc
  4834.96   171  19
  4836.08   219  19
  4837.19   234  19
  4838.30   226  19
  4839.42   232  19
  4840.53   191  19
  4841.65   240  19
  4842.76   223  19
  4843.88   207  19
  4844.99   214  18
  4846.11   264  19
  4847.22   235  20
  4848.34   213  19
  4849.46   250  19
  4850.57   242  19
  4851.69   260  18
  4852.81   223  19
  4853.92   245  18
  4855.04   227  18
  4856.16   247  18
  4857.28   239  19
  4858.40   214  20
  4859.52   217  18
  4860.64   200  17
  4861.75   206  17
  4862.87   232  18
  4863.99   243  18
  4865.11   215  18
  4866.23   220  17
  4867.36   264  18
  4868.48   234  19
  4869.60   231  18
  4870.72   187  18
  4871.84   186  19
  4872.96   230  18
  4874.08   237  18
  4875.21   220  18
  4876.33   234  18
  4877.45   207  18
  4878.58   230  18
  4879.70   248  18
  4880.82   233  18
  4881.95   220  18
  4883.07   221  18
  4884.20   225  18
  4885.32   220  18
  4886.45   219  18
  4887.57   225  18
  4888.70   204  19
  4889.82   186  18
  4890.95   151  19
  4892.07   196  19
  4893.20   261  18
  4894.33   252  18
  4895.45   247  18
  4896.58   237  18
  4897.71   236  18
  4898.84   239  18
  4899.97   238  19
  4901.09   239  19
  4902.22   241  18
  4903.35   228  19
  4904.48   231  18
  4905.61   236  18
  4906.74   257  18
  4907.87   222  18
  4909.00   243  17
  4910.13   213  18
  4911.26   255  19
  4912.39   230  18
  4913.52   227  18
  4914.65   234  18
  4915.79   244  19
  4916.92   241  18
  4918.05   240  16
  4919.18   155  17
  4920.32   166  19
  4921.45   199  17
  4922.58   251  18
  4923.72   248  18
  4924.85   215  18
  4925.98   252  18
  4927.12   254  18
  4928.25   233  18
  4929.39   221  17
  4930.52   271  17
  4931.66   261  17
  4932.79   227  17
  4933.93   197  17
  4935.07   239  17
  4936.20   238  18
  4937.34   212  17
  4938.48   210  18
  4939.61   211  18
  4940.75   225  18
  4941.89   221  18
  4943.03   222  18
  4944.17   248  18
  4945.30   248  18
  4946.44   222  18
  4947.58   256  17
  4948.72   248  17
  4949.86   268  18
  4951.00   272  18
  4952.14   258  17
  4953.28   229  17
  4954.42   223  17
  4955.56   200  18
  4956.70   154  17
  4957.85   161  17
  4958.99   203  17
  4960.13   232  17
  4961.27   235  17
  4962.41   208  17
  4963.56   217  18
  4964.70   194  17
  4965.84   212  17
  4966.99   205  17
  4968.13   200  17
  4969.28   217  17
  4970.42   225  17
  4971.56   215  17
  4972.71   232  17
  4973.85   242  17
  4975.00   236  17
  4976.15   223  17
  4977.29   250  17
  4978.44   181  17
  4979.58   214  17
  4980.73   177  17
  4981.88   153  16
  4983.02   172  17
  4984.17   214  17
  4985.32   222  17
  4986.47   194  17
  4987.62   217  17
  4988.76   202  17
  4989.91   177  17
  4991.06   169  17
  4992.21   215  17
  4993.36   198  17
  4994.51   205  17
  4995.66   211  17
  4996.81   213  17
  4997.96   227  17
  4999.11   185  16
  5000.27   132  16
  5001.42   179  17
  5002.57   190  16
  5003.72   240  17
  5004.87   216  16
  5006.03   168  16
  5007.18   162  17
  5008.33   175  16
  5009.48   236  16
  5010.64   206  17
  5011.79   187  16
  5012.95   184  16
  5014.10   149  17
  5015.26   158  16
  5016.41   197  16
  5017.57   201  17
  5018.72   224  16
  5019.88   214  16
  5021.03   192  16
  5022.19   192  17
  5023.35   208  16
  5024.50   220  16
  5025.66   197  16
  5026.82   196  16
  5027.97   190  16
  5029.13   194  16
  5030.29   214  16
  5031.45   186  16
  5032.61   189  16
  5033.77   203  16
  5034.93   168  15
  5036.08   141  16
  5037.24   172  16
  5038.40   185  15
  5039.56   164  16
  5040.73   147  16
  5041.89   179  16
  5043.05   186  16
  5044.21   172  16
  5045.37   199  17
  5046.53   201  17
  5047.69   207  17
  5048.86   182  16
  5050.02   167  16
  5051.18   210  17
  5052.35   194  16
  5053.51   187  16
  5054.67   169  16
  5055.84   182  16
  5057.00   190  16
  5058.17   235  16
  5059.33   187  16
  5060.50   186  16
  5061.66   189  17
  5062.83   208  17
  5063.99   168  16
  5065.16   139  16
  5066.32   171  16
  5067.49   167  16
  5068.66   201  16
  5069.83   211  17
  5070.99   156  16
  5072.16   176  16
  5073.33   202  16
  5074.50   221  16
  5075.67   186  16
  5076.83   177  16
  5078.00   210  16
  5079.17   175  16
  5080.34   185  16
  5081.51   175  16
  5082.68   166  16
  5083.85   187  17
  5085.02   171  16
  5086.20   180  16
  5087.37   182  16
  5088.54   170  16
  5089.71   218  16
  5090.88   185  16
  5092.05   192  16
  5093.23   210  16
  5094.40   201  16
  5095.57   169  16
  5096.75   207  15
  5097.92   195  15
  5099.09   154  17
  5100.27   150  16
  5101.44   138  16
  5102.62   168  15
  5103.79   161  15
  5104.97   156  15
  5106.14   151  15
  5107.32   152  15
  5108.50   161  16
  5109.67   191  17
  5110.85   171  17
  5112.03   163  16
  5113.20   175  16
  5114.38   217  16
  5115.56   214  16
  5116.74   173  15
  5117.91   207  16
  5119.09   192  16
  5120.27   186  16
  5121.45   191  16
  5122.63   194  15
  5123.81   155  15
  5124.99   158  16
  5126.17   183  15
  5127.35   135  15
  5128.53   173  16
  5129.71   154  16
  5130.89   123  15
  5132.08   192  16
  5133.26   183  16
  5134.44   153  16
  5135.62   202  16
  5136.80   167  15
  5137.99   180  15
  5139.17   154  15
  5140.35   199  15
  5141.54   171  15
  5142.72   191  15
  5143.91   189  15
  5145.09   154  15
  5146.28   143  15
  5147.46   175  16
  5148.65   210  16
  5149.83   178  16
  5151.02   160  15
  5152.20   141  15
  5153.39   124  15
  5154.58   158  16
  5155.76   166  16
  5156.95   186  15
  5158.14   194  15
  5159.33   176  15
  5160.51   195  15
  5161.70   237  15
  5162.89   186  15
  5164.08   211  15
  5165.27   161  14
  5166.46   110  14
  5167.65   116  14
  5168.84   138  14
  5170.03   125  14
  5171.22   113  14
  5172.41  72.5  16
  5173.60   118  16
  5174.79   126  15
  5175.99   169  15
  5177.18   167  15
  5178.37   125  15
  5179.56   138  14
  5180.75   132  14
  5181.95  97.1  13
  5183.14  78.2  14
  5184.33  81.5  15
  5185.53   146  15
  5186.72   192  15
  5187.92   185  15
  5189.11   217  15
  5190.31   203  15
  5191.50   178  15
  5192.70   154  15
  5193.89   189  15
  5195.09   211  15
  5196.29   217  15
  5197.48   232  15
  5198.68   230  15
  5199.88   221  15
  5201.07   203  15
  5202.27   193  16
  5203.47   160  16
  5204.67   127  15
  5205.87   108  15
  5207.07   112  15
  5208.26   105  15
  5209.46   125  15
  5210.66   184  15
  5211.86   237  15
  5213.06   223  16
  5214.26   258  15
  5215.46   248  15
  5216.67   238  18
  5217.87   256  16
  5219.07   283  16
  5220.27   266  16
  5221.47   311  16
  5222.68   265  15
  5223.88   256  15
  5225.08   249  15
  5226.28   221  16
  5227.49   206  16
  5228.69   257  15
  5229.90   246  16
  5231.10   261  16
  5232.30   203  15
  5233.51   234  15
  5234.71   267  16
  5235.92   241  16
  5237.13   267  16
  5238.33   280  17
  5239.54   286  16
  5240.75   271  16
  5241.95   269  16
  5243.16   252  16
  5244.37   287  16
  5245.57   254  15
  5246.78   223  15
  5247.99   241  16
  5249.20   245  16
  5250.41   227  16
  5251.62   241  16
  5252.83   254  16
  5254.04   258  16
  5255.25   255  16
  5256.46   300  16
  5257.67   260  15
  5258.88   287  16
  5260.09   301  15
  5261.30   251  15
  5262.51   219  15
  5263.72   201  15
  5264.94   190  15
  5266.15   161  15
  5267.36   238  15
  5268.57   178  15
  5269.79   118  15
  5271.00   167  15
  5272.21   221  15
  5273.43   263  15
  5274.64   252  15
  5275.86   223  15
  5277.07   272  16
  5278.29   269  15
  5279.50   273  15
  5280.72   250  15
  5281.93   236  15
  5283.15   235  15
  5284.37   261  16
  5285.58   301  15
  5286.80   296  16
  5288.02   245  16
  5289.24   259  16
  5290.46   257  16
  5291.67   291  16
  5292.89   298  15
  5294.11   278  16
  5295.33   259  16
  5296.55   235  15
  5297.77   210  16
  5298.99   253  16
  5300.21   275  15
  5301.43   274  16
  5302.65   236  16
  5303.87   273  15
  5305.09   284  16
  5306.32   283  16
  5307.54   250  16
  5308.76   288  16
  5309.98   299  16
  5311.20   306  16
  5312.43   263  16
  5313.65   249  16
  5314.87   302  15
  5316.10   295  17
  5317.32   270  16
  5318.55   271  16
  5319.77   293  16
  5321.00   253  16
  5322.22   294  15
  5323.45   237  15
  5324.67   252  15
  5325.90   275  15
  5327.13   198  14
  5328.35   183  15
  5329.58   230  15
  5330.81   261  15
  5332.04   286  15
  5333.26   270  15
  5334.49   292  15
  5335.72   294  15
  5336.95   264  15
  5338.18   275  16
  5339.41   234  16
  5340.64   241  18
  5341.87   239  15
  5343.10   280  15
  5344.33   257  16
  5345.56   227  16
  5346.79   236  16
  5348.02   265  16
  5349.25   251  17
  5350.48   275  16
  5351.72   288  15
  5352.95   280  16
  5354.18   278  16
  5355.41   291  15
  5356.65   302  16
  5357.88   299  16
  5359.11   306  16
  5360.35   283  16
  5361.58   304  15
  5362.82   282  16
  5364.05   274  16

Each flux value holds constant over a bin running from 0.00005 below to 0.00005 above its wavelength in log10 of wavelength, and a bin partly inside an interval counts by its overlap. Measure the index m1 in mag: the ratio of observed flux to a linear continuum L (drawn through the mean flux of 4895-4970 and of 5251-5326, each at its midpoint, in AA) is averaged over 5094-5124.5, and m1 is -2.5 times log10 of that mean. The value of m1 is 0.34 mag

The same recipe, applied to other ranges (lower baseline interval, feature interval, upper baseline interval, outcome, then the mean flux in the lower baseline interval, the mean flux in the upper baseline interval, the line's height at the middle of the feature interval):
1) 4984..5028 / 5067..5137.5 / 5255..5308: 0.20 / 196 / 249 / 215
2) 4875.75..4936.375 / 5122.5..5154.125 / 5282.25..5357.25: 0.43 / 228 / 265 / 249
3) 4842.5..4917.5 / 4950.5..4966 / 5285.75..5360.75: 0.10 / 228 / 267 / 235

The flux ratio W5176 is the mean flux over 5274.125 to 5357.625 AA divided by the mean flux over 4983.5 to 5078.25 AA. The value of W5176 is 1.4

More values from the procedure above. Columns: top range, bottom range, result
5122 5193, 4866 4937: 0.70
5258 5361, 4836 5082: 1.22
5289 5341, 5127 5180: 1.65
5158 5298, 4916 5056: 1.04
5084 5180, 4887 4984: 0.76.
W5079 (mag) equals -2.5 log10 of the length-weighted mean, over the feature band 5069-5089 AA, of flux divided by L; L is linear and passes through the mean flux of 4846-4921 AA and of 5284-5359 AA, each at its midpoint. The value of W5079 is 0.31 mag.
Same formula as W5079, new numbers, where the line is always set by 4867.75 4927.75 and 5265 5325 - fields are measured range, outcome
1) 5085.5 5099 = 0.255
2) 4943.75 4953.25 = -0.097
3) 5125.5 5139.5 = 0.411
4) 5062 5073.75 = 0.308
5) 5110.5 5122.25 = 0.268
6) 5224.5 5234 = 0.072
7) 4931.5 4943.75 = 0.030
